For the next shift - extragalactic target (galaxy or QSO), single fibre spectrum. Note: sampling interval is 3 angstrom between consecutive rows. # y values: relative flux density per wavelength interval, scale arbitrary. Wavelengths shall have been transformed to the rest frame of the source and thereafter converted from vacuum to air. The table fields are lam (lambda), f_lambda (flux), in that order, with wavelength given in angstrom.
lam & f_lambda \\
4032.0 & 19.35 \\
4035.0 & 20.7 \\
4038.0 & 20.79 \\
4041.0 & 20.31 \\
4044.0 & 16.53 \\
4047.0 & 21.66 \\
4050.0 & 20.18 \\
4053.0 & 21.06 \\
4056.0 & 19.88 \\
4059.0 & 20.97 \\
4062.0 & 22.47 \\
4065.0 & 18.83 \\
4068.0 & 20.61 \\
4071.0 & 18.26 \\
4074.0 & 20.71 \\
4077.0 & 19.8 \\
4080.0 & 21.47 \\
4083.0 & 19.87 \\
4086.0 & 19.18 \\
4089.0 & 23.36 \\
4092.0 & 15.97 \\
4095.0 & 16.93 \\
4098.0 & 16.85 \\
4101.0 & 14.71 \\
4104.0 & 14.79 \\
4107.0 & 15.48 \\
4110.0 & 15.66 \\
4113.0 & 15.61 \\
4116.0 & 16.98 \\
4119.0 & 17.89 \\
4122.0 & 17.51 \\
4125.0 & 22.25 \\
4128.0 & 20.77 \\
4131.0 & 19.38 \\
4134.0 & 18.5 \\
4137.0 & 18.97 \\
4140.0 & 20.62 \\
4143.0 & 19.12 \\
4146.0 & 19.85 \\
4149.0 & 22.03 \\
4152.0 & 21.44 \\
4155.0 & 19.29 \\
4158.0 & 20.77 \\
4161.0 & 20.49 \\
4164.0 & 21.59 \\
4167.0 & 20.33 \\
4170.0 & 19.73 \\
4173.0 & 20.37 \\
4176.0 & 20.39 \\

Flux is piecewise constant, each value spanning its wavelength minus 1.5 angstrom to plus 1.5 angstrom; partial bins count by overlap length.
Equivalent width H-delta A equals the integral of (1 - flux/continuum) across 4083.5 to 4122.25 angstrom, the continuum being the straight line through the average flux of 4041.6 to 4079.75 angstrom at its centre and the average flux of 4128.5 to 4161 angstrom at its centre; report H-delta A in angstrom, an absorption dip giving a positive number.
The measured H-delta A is 5.9 angstrom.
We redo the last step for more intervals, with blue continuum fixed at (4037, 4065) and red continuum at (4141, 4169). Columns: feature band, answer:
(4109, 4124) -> 2.6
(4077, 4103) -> 2.4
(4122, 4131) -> 0.0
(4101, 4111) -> 2.6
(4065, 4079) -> 0.4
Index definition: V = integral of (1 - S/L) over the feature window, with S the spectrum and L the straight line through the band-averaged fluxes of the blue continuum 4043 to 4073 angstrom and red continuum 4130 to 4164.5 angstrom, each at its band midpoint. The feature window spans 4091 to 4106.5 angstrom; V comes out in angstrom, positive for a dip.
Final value 3.3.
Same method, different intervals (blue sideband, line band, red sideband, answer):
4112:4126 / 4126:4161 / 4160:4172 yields -1.5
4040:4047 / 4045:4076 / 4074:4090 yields -1.1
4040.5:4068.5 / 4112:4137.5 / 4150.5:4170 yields 2.2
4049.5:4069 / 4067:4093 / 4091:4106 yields -2.8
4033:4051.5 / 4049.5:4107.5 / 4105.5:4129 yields -0.6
